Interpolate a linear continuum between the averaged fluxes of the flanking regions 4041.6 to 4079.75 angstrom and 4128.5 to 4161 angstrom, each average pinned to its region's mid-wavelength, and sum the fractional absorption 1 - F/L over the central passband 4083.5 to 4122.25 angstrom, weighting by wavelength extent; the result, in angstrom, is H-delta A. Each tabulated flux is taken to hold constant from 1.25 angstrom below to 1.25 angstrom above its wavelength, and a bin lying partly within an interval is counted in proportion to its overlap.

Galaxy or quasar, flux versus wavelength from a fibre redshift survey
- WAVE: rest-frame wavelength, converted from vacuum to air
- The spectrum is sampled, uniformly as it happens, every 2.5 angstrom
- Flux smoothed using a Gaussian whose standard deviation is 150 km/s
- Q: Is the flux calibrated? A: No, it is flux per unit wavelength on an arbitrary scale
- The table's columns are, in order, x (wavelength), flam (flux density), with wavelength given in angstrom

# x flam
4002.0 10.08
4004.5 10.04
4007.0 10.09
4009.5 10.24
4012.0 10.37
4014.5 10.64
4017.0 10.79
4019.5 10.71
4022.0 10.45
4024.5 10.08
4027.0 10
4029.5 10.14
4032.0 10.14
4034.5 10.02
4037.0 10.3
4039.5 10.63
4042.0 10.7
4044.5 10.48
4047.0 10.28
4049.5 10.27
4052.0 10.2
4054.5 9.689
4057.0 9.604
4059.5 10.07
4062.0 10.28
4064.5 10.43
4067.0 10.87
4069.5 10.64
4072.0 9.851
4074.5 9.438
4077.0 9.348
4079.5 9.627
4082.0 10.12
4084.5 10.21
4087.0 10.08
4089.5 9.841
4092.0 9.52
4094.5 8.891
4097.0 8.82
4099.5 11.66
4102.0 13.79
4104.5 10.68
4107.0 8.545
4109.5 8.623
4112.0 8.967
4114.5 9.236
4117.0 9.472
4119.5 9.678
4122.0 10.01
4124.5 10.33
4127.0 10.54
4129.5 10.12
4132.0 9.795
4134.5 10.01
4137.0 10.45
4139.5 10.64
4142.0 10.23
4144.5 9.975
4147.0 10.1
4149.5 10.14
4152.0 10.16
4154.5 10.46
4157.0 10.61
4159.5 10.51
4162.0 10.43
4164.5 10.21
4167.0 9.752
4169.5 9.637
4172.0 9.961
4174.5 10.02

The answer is 1.2 angstrom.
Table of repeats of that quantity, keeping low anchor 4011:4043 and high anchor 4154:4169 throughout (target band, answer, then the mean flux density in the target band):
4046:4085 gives 1.1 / 10.1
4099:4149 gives 0.9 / 10.1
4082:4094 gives 0.5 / 9.87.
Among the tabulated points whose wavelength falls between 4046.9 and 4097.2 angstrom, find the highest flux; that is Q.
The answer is 10.87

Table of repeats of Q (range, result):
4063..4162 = 13.79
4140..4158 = 10.61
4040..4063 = 10.7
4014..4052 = 10.79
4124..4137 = 10.54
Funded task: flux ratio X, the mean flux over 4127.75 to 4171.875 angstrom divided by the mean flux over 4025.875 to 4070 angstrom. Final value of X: 0.99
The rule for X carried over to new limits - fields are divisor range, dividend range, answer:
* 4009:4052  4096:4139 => 0.97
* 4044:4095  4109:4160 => 1.00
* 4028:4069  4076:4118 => 0.96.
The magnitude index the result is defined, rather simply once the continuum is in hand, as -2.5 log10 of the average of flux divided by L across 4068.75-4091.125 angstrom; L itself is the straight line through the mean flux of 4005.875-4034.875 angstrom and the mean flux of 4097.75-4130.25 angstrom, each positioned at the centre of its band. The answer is 0.03 mag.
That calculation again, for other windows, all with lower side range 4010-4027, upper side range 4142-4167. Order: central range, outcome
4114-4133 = 0.04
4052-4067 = 0.03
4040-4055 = 0.01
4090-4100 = 0.08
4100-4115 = 0.02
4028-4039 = 0.03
